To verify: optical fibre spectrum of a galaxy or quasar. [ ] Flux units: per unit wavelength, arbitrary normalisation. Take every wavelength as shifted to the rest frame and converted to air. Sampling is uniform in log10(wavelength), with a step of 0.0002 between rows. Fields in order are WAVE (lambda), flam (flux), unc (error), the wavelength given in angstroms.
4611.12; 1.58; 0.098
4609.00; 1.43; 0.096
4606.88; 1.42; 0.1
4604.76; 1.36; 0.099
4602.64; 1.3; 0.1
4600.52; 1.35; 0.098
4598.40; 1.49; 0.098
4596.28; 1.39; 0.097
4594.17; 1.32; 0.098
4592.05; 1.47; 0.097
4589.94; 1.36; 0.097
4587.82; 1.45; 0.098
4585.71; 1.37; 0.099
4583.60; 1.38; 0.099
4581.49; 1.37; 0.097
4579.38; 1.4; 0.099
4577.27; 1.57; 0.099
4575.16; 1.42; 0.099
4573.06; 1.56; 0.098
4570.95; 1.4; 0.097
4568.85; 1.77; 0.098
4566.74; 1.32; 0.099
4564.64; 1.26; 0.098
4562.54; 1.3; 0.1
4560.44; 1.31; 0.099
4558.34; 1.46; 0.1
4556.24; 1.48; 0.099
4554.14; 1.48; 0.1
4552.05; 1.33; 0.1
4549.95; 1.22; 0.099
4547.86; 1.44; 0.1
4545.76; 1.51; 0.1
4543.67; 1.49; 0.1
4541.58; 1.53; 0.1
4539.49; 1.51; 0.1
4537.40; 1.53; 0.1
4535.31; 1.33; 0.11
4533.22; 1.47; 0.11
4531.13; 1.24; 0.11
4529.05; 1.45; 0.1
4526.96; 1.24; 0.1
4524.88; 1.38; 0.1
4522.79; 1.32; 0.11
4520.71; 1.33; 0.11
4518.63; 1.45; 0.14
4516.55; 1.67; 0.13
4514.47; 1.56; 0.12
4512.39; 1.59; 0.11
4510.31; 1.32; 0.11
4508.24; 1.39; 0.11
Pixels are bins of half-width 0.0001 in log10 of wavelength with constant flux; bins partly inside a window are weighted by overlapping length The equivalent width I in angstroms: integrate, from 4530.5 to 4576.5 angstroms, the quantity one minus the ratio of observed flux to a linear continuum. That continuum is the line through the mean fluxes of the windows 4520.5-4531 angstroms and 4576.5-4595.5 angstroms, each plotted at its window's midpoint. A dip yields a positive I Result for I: -1.99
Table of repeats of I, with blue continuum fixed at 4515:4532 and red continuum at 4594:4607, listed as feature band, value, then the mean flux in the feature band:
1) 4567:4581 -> -1.2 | 1.5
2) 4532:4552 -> -0.7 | 1.44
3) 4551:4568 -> 0.2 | 1.37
